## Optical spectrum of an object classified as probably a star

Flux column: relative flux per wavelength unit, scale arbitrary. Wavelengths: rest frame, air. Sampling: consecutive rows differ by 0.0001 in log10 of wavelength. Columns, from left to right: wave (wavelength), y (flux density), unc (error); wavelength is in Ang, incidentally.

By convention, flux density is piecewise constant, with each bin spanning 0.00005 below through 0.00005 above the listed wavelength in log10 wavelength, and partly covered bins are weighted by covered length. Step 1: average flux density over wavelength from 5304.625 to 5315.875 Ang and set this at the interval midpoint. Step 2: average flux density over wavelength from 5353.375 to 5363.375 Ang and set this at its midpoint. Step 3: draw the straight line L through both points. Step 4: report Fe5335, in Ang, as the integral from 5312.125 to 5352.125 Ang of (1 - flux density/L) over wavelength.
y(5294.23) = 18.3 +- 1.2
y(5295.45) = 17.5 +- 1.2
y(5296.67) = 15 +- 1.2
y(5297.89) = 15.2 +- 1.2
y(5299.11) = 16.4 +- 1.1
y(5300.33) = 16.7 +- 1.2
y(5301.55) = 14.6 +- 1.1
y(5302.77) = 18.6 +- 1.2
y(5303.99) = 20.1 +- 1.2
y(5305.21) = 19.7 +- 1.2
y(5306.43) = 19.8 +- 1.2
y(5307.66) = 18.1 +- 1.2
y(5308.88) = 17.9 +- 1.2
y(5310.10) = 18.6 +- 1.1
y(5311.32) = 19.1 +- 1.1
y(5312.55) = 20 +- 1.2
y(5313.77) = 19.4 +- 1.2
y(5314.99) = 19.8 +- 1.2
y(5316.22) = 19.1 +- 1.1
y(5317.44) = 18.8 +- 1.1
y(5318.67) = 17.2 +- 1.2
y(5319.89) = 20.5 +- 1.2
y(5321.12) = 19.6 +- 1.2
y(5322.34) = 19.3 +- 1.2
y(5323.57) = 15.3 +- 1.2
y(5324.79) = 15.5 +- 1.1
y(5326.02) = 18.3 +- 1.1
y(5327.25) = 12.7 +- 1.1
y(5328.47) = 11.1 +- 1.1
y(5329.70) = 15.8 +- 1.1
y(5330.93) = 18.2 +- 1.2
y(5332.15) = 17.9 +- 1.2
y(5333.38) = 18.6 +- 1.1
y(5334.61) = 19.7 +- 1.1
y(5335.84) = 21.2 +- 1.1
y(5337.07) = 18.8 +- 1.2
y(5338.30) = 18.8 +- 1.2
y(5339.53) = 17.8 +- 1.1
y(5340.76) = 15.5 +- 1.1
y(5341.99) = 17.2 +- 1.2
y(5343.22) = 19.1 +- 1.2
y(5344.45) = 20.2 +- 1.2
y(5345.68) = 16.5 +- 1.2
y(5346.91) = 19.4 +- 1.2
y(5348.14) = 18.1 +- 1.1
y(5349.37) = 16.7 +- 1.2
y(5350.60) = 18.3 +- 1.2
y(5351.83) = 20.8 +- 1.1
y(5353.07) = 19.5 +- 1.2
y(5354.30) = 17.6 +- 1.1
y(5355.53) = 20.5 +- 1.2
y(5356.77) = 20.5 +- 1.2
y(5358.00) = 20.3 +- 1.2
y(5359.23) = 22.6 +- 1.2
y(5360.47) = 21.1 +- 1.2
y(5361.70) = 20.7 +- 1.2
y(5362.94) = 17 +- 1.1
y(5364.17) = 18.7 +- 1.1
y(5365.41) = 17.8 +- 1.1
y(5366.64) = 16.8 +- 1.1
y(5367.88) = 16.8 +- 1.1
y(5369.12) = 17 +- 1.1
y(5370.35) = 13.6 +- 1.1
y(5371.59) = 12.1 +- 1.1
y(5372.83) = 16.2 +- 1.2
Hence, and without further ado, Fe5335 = 3.2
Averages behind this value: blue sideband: 19.1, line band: 18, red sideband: 20.1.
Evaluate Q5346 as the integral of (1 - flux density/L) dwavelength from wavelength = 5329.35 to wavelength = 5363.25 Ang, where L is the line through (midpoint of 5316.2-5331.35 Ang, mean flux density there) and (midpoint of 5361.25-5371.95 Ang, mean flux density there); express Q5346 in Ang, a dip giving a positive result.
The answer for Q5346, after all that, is -4.2 Ang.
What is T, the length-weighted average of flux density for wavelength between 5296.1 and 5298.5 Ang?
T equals 15.1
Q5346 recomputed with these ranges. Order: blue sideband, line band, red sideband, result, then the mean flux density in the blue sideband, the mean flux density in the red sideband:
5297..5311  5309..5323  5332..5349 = -0.9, 17.8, 18.5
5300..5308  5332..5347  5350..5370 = 0.2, 18.3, 19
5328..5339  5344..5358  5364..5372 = -1.7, 17.9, 16.1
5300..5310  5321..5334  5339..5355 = 1.3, 18.3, 18.2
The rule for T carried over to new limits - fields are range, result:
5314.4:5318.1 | 19.2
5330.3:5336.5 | 19.1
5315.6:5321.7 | 19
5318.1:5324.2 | 18.4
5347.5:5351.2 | 17.7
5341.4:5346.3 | 18.3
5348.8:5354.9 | 18.6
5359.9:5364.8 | 19.4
